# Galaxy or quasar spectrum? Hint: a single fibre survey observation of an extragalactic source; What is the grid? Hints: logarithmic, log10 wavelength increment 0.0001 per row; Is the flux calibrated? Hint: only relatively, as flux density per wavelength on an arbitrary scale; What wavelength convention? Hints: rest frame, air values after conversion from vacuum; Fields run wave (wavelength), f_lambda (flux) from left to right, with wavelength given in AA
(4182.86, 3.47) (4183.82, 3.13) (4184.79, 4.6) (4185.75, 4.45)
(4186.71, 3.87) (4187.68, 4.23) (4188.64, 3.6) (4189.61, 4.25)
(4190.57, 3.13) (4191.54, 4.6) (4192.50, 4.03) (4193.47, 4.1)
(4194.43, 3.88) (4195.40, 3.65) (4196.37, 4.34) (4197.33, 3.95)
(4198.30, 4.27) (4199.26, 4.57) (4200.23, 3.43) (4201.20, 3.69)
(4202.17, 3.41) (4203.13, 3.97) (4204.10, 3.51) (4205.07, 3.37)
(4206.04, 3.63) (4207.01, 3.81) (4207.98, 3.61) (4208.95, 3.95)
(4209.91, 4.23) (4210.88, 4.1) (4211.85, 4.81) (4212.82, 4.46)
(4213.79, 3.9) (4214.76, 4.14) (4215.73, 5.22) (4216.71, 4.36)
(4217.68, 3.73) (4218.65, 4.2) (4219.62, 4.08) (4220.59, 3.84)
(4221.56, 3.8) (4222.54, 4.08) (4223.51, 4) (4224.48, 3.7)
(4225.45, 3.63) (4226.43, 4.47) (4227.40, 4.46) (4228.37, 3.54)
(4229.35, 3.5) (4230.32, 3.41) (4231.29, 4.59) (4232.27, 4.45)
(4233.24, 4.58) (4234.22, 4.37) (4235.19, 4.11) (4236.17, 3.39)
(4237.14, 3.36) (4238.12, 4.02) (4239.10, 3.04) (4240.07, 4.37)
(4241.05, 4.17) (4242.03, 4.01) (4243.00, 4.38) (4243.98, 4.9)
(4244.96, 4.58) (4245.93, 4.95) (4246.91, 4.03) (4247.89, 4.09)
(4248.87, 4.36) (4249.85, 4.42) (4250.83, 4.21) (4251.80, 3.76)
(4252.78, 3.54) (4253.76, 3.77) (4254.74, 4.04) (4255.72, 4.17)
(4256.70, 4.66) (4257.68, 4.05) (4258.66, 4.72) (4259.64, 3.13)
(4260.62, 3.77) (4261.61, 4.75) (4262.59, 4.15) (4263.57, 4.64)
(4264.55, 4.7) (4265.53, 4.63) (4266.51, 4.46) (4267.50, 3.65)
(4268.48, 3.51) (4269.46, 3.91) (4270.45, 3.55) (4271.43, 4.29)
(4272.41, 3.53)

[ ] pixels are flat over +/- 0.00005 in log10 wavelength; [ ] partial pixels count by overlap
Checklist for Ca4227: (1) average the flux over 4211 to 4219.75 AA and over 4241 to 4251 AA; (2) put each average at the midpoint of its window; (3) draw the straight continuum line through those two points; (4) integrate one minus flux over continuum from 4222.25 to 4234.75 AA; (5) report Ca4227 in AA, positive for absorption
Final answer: 0.8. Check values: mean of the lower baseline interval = 4.32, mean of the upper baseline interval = 4.39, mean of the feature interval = 4.06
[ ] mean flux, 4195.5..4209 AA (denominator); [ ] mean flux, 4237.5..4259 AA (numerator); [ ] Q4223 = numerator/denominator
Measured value 1.10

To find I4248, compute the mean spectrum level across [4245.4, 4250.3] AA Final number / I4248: 4.37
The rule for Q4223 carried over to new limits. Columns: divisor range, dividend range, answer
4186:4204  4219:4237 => 1.01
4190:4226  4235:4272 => 1.03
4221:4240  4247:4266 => 1.06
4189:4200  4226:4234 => 1.02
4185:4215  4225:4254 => 1.03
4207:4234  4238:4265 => 1.02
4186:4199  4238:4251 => 1.06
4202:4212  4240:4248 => 1.15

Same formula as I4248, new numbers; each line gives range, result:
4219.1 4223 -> 3.95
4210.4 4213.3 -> 4.46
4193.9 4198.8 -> 4.03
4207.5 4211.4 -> 3.99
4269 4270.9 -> 3.72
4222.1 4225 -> 3.93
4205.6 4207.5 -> 3.72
